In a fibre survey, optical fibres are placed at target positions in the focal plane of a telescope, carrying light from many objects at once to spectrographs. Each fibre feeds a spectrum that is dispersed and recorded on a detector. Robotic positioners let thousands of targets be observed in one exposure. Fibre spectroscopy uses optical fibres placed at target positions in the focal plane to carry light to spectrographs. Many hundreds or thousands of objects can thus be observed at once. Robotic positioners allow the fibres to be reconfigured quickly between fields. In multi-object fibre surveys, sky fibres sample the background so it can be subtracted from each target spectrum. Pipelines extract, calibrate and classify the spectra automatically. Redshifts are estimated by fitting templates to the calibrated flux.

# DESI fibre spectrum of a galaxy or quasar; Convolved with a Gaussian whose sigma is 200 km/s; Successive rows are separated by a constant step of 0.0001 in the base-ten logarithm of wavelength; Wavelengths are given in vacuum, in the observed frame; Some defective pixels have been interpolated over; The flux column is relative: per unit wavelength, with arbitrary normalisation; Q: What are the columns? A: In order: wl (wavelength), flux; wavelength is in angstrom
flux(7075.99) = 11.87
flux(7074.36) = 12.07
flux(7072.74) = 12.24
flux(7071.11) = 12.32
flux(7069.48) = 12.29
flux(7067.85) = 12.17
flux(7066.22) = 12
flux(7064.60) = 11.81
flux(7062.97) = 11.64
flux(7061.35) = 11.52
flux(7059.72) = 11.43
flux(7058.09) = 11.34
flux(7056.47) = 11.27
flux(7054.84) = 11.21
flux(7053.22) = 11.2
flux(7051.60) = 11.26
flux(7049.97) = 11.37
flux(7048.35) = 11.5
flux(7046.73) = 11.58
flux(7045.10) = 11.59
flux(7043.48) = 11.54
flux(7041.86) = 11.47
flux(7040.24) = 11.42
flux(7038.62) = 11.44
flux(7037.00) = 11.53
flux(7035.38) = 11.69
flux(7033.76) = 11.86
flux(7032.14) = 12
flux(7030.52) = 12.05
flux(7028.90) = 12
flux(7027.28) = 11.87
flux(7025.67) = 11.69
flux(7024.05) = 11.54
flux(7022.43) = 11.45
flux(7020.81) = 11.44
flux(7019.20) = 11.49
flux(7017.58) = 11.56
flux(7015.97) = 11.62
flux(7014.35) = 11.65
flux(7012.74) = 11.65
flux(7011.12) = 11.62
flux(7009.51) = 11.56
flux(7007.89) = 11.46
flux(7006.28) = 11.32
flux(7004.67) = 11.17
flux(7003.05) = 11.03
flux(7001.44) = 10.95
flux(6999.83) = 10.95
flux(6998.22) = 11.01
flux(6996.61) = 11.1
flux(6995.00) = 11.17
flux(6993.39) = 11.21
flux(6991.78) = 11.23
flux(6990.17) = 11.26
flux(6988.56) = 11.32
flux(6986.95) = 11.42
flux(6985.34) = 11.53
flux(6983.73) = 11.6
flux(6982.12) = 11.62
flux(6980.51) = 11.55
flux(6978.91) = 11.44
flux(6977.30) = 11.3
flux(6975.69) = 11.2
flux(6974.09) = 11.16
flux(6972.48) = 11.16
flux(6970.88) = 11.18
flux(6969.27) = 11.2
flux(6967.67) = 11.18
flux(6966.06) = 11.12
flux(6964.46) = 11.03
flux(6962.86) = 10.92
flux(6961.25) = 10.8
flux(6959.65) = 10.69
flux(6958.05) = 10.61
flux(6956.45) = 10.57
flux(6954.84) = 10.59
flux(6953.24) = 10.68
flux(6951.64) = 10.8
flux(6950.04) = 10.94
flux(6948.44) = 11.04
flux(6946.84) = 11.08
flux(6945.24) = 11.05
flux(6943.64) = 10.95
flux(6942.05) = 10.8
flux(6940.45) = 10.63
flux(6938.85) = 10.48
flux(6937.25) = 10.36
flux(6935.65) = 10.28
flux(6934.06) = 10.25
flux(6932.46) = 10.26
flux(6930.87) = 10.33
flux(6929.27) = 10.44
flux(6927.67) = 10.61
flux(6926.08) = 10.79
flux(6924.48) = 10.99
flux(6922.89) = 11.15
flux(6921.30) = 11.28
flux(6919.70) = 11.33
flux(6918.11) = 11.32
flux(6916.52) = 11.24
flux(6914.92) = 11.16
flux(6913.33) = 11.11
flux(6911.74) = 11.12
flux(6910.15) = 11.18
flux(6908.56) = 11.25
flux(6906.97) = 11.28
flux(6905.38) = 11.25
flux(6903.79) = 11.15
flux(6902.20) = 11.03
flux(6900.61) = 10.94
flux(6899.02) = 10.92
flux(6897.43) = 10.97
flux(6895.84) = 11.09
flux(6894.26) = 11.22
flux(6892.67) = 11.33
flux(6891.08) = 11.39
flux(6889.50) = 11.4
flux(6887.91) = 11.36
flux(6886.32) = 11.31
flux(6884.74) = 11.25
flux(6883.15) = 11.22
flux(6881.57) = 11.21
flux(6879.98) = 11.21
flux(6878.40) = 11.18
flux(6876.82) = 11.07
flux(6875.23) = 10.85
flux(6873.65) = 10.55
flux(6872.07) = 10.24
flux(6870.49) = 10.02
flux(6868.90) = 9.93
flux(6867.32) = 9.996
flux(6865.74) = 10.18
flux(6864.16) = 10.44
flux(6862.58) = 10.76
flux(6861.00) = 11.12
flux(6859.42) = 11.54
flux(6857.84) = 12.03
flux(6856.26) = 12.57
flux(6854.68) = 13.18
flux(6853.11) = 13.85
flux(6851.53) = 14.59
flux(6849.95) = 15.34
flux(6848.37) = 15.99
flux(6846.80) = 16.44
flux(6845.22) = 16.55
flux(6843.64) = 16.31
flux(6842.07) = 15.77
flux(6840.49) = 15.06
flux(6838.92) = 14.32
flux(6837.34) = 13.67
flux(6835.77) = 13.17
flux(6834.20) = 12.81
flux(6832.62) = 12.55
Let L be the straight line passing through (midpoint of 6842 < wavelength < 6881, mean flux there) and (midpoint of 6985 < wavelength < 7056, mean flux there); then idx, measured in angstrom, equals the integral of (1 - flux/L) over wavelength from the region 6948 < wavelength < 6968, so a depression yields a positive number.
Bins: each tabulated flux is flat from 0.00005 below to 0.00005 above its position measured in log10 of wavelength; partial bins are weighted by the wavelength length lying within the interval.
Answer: 1.68 angstrom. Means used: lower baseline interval 12.4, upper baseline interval 11.5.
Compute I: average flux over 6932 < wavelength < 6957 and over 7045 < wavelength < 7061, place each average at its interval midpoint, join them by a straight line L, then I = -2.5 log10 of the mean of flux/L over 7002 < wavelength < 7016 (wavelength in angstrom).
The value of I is -0.03 mag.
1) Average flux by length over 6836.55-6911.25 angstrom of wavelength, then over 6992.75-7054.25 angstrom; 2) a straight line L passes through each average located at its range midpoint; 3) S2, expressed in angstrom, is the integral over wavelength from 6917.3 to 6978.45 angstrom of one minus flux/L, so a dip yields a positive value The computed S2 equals 4.7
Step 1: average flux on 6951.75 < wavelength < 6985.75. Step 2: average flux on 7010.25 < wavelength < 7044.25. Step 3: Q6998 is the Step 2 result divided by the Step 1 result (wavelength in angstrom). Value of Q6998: 1.05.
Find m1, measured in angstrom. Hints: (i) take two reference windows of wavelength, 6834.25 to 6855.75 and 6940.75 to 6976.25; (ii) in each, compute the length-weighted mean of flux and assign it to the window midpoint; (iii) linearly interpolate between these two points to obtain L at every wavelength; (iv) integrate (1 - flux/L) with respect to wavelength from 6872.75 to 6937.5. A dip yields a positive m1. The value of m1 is 8.8 angstrom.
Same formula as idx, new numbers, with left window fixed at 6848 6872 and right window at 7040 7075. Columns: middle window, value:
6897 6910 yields 0.9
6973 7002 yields 1.2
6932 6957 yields 2.4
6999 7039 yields 0.6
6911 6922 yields 0.6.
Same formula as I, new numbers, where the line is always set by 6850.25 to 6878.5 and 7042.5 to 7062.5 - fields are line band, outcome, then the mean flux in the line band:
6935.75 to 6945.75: 0.07 mag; 10.7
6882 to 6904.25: 0.02 mag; 11.2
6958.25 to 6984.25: 0.02 mag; 11.2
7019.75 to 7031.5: -0.03 mag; 11.7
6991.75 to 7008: 0.03 mag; 11.1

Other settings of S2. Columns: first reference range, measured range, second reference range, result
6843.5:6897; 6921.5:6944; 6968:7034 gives 2.11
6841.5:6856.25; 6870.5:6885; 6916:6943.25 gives 2.85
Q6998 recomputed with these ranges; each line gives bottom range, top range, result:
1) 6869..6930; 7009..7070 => 1.05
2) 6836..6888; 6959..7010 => 0.90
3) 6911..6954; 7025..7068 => 1.07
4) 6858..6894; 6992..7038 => 1.05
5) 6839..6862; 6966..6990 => 0.79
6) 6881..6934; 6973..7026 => 1.03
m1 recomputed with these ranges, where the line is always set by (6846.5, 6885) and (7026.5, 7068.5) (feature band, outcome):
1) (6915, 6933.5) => 1.4 angstrom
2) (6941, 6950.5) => 0.6 angstrom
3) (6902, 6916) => 0.7 angstrom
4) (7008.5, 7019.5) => 0.0 angstrom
